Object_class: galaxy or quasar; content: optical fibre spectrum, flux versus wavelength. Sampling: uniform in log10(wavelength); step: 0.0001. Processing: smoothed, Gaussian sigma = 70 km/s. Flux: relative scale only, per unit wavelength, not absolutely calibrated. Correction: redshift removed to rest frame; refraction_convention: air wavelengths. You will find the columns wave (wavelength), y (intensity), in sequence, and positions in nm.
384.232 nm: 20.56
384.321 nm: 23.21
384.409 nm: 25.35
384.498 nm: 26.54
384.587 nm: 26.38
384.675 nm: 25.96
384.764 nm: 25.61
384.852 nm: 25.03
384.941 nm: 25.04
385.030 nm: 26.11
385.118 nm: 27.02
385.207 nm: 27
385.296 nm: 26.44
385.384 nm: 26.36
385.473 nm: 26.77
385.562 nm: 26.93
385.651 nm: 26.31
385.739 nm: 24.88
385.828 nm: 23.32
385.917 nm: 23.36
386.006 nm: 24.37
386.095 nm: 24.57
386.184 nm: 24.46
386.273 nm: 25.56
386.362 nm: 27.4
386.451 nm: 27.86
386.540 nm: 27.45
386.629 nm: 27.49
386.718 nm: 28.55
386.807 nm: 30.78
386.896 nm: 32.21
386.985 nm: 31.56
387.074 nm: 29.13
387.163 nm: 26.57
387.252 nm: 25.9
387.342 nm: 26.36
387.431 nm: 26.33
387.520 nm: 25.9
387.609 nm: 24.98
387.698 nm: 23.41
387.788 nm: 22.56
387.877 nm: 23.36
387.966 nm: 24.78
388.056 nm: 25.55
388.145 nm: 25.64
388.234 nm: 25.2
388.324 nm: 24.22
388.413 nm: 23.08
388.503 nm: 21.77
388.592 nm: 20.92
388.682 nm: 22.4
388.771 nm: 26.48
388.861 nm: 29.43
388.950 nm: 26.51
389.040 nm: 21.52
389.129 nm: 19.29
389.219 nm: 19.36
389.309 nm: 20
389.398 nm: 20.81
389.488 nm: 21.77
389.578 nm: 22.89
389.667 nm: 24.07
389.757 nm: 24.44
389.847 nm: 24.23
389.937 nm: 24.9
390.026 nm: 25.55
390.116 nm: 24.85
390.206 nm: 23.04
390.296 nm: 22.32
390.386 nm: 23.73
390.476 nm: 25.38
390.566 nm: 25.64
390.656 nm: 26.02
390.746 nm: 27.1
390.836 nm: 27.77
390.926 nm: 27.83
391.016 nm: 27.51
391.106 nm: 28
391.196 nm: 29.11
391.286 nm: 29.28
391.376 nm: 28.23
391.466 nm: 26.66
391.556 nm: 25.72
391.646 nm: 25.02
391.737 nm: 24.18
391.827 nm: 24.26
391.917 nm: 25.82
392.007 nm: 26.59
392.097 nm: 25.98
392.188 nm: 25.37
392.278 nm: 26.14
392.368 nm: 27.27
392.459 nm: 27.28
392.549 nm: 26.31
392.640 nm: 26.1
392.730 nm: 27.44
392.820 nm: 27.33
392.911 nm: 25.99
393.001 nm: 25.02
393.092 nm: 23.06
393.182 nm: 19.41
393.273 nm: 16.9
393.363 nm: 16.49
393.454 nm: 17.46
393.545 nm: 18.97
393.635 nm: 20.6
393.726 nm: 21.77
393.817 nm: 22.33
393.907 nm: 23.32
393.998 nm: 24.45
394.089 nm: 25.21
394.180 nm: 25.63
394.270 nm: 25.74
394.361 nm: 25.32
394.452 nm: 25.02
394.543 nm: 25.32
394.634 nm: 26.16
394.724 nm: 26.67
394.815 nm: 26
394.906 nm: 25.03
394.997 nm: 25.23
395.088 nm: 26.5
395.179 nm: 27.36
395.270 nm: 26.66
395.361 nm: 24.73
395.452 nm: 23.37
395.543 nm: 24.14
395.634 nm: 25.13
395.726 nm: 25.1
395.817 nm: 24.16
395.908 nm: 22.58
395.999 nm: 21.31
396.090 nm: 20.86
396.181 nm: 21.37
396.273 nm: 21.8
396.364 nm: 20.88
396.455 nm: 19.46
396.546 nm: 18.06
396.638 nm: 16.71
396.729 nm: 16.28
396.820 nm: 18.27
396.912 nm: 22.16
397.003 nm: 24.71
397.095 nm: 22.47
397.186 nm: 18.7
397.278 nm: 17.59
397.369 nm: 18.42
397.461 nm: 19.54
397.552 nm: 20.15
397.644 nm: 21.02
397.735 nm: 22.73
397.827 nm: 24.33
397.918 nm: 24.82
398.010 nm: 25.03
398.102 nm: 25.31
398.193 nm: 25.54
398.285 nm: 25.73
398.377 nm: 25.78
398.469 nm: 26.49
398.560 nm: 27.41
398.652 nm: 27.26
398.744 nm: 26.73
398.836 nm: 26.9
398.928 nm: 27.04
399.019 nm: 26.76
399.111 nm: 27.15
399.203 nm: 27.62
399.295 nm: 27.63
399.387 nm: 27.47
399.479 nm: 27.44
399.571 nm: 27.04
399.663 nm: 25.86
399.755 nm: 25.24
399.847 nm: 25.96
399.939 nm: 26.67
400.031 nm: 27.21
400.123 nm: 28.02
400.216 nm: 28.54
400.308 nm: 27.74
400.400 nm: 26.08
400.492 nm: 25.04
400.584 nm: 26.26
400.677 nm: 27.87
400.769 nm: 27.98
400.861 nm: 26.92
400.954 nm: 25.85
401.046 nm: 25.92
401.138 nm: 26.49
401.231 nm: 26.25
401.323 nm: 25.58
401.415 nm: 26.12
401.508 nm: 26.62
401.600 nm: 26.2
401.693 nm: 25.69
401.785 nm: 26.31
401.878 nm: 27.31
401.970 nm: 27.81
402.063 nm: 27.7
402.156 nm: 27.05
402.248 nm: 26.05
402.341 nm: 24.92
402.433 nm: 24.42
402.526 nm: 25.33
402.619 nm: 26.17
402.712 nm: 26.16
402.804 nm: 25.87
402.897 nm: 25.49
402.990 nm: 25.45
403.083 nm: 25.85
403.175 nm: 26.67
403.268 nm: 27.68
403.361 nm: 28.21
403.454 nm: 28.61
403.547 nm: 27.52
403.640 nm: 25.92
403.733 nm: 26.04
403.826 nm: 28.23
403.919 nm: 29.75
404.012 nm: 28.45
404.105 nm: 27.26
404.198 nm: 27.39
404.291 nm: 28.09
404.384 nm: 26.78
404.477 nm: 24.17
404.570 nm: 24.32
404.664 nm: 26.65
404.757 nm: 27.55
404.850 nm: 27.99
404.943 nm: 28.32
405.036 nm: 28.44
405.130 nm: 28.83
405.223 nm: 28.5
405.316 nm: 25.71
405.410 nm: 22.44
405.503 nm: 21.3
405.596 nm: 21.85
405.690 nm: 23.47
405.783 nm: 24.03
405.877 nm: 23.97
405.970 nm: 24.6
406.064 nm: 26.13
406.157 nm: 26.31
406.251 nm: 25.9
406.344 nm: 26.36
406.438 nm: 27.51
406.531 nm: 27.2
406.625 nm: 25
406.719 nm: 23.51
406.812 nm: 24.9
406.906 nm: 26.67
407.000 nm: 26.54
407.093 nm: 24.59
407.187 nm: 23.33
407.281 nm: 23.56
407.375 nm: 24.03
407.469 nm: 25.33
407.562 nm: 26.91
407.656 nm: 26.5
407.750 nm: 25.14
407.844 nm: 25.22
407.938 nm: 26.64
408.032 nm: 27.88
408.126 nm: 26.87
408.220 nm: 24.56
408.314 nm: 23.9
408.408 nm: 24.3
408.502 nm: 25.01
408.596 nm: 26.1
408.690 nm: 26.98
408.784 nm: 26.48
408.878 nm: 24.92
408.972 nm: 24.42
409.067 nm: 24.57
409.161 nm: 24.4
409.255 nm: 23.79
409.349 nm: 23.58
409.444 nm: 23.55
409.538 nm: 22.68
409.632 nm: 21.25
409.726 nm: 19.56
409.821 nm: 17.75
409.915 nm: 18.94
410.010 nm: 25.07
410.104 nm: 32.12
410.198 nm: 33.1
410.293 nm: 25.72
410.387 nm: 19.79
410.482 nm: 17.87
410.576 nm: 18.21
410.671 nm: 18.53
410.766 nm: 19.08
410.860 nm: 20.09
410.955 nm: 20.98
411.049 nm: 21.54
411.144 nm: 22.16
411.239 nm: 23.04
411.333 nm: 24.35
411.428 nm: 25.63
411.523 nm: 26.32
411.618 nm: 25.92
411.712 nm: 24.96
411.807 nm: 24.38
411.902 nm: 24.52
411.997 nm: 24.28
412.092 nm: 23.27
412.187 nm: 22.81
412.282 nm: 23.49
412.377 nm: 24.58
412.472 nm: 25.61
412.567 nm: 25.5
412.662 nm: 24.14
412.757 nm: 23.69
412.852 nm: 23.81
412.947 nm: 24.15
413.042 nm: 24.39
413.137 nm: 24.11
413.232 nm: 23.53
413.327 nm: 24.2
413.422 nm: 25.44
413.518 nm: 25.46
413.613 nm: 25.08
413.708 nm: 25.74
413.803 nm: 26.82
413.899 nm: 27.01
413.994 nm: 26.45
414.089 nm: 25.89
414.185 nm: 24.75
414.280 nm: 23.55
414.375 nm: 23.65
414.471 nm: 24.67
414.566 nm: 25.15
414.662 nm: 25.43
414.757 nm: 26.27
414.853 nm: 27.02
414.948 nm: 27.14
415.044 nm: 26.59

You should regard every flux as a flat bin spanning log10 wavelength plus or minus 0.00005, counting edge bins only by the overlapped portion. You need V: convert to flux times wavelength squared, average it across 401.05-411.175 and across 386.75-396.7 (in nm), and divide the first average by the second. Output 1.1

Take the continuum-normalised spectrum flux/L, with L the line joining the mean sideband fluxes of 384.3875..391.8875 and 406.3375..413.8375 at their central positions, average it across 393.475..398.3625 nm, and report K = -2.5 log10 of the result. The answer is 0.10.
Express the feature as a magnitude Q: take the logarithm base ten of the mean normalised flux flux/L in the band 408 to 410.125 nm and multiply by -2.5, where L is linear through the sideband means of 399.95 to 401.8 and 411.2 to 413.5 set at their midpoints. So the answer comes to 0.04 mag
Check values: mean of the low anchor 26.6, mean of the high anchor 24.4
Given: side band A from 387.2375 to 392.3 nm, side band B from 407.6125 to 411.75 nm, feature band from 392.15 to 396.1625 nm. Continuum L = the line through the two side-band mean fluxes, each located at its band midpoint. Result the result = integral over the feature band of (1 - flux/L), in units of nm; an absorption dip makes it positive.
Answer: 0.08 nm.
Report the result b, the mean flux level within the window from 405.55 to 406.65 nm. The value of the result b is 25.2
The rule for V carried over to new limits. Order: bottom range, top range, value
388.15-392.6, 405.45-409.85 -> 1.08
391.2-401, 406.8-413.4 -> 1.05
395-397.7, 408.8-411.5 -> 1.12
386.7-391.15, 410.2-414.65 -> 1.08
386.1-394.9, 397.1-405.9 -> 1.10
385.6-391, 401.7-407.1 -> 1.14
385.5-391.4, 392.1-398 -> 0.94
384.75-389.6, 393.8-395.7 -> 1.04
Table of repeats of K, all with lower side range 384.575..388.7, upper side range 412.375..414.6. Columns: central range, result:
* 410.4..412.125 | 0.12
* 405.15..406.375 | 0.02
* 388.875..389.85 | 0.15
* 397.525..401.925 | -0.04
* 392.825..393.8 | 0.22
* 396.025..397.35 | 0.27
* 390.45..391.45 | -0.07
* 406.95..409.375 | -0.01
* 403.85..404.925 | -0.08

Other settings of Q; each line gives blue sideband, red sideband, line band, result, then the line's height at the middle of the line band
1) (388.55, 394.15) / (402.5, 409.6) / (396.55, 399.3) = 0.07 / 25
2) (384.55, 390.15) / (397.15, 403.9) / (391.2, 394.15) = 0.05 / 25.5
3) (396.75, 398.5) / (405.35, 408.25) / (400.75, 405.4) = -0.12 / 24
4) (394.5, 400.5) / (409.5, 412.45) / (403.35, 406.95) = -0.12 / 23.5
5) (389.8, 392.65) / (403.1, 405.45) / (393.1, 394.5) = 0.19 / 26.3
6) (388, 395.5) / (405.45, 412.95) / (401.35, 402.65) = -0.08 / 24.4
